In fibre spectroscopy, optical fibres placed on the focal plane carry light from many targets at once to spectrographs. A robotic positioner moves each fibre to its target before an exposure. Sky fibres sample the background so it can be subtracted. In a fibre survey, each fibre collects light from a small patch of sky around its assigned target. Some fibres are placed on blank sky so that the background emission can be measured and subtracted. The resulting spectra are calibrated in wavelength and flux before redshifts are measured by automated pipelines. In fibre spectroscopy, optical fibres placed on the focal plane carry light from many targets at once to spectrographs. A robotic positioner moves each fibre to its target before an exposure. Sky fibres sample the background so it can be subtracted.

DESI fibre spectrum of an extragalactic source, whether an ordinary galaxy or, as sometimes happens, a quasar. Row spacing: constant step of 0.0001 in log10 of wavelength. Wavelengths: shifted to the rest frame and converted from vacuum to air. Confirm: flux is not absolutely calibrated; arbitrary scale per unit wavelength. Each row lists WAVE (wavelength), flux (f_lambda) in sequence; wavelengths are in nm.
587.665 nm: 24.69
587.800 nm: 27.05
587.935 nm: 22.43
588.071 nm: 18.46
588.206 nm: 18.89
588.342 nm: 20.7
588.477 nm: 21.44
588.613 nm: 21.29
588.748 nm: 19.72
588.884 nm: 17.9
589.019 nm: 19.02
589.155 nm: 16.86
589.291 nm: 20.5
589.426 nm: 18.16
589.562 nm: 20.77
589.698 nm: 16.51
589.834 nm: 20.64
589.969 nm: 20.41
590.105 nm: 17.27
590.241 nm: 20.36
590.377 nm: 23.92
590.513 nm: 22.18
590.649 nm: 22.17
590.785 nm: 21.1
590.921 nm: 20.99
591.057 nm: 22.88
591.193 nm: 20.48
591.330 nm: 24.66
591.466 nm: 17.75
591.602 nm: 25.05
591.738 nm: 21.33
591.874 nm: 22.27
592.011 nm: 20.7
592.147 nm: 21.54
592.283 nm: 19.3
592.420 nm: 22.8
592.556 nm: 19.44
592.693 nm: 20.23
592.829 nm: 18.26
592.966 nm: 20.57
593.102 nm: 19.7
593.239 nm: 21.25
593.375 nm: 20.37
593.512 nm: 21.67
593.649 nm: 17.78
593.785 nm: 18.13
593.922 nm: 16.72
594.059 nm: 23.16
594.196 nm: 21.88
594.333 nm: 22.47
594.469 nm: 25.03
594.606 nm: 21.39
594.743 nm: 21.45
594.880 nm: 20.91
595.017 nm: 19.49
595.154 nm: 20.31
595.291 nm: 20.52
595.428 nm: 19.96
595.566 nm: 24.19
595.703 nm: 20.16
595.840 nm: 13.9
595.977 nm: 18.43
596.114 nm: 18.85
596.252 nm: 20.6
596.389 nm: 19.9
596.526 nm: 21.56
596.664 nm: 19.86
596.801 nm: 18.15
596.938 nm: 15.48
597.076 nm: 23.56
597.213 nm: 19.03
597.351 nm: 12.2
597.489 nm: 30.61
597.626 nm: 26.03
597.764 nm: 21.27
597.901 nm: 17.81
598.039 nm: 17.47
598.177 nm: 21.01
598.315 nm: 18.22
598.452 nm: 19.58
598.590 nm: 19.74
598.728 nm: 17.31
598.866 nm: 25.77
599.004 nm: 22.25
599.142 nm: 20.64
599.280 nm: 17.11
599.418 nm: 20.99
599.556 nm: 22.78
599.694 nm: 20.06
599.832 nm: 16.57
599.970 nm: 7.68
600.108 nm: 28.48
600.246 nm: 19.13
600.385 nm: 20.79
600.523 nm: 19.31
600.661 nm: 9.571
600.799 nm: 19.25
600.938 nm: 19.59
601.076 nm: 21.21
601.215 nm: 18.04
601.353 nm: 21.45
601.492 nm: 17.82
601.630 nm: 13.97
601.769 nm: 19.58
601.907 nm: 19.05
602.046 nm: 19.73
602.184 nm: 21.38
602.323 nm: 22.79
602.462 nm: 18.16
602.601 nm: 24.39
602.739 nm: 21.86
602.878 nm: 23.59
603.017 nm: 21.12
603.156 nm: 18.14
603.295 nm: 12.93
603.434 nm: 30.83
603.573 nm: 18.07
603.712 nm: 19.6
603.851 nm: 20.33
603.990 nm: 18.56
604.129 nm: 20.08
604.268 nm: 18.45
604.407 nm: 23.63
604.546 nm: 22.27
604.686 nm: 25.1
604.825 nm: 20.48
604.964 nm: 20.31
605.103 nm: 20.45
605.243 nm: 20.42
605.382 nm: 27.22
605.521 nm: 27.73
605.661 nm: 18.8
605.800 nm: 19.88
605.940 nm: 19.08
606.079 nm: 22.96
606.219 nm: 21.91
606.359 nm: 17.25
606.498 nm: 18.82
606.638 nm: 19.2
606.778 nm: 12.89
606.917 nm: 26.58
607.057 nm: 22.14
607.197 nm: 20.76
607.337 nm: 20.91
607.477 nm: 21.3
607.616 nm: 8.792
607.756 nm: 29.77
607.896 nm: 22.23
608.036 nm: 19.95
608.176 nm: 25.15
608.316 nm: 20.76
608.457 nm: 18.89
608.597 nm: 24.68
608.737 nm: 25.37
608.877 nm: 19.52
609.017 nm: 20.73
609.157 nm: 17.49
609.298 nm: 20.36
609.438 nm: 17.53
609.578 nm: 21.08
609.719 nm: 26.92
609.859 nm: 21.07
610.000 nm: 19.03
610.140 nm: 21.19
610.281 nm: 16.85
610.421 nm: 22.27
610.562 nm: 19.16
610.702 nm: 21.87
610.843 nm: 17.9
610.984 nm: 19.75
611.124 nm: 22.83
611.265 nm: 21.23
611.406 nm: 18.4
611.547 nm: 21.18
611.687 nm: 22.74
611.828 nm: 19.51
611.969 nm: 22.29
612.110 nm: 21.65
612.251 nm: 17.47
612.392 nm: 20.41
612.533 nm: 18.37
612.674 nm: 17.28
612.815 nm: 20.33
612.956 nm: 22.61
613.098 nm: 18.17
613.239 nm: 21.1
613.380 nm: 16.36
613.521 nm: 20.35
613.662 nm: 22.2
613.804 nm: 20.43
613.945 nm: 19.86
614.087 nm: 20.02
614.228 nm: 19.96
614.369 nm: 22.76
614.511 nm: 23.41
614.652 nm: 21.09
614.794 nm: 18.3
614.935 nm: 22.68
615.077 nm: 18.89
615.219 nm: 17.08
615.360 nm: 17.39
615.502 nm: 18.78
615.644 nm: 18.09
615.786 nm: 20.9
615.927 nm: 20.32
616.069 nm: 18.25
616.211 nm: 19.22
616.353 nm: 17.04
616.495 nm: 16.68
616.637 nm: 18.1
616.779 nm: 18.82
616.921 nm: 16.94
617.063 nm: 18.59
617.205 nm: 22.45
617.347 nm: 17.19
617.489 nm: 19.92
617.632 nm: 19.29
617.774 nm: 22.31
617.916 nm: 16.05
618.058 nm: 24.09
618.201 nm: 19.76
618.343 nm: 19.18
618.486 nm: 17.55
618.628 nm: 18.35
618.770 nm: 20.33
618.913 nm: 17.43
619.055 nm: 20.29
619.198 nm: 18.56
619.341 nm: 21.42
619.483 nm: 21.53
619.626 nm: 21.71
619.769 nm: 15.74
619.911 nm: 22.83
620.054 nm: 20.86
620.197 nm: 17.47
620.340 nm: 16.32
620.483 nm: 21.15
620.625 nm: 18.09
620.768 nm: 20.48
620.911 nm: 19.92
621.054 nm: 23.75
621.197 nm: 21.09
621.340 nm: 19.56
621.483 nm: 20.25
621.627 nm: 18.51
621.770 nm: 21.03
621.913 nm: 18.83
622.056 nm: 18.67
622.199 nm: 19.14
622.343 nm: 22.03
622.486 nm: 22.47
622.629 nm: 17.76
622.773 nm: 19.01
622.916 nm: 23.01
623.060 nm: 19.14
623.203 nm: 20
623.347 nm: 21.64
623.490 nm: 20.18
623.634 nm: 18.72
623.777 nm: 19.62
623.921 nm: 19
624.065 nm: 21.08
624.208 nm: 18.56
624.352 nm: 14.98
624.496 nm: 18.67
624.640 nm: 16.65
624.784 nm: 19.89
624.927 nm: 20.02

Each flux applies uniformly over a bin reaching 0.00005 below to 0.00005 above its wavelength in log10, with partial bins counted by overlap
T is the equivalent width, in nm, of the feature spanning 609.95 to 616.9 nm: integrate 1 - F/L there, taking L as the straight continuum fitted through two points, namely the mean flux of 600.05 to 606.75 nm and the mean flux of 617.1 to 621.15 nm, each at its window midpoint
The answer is 0.08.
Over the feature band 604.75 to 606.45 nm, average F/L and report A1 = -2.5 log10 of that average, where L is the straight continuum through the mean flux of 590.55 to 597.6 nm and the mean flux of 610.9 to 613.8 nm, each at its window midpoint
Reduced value -0.052 mag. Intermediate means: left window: 20.6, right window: 20.2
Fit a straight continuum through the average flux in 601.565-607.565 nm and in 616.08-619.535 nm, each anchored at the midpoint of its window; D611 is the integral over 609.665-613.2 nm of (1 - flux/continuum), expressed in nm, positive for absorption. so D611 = -0.08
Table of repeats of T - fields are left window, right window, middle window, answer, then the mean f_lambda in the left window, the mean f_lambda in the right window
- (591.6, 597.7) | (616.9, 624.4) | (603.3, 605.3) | -0.08 nm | 20.5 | 19.7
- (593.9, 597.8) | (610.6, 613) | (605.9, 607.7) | 0.08 nm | 20.6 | 20.3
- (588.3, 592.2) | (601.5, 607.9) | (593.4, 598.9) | 0.11 nm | 20.6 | 20.7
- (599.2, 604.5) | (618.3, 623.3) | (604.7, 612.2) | -0.46 nm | 19.7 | 19.8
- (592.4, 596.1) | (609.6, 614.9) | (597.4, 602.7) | 0.12 nm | 20.3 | 20.5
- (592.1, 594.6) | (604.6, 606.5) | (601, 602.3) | 0.12 nm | 20.6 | 21.6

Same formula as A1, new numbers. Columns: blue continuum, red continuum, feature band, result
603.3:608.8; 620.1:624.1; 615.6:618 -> 0.08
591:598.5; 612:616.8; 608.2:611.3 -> -0.05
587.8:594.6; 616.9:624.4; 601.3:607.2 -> -0.02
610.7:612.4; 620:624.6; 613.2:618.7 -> 0.04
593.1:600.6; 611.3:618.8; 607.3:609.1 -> -0.08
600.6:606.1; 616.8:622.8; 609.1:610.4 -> -0.01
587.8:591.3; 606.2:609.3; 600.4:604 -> 0.05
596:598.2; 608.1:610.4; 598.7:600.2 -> 0.02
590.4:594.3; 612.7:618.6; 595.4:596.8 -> 0.06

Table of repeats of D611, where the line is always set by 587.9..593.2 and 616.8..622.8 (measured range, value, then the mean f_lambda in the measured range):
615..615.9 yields 0.05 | 18.6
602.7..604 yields -0.03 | 20.5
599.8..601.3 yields 0.15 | 18.2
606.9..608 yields -0.07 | 21.3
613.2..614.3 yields -0.01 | 20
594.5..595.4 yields -0.02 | 20.8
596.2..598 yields -0.01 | 20.4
